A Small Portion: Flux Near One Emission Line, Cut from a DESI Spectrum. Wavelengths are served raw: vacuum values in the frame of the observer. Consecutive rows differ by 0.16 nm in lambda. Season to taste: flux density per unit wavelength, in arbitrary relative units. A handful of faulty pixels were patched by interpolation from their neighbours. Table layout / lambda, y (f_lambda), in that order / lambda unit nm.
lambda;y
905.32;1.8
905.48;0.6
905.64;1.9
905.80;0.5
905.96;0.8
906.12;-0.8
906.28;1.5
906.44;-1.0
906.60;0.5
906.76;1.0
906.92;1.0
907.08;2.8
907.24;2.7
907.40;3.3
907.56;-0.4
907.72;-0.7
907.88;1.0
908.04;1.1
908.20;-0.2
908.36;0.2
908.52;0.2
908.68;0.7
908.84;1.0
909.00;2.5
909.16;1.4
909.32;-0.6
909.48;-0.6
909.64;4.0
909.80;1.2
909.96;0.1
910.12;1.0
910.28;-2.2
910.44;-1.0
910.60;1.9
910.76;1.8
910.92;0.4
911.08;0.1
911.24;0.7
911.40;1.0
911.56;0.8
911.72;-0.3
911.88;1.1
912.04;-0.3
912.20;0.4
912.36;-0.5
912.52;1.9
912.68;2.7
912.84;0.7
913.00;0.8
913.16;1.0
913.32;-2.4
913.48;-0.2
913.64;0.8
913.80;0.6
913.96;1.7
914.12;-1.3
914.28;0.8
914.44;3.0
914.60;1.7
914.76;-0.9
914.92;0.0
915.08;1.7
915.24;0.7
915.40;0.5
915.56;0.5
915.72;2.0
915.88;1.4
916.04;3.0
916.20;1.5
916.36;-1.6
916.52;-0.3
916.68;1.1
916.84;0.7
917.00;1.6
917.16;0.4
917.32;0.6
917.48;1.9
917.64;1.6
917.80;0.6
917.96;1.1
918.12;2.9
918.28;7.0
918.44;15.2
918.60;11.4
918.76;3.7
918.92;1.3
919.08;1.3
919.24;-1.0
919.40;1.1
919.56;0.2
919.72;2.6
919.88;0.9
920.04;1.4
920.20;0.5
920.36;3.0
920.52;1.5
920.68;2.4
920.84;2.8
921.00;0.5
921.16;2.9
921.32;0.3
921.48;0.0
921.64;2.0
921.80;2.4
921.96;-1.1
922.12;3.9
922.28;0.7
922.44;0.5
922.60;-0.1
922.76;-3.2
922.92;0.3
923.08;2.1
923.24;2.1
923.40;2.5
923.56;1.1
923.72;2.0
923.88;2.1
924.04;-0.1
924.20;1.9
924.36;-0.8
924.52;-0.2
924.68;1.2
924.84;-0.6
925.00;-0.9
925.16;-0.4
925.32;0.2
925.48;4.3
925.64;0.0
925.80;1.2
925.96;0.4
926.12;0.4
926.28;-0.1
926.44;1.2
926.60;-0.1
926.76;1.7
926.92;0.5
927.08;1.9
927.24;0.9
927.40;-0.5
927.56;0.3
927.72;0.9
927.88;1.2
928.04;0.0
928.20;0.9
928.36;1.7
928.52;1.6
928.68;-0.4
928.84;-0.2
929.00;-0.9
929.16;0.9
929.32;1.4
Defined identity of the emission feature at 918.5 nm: H-beta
